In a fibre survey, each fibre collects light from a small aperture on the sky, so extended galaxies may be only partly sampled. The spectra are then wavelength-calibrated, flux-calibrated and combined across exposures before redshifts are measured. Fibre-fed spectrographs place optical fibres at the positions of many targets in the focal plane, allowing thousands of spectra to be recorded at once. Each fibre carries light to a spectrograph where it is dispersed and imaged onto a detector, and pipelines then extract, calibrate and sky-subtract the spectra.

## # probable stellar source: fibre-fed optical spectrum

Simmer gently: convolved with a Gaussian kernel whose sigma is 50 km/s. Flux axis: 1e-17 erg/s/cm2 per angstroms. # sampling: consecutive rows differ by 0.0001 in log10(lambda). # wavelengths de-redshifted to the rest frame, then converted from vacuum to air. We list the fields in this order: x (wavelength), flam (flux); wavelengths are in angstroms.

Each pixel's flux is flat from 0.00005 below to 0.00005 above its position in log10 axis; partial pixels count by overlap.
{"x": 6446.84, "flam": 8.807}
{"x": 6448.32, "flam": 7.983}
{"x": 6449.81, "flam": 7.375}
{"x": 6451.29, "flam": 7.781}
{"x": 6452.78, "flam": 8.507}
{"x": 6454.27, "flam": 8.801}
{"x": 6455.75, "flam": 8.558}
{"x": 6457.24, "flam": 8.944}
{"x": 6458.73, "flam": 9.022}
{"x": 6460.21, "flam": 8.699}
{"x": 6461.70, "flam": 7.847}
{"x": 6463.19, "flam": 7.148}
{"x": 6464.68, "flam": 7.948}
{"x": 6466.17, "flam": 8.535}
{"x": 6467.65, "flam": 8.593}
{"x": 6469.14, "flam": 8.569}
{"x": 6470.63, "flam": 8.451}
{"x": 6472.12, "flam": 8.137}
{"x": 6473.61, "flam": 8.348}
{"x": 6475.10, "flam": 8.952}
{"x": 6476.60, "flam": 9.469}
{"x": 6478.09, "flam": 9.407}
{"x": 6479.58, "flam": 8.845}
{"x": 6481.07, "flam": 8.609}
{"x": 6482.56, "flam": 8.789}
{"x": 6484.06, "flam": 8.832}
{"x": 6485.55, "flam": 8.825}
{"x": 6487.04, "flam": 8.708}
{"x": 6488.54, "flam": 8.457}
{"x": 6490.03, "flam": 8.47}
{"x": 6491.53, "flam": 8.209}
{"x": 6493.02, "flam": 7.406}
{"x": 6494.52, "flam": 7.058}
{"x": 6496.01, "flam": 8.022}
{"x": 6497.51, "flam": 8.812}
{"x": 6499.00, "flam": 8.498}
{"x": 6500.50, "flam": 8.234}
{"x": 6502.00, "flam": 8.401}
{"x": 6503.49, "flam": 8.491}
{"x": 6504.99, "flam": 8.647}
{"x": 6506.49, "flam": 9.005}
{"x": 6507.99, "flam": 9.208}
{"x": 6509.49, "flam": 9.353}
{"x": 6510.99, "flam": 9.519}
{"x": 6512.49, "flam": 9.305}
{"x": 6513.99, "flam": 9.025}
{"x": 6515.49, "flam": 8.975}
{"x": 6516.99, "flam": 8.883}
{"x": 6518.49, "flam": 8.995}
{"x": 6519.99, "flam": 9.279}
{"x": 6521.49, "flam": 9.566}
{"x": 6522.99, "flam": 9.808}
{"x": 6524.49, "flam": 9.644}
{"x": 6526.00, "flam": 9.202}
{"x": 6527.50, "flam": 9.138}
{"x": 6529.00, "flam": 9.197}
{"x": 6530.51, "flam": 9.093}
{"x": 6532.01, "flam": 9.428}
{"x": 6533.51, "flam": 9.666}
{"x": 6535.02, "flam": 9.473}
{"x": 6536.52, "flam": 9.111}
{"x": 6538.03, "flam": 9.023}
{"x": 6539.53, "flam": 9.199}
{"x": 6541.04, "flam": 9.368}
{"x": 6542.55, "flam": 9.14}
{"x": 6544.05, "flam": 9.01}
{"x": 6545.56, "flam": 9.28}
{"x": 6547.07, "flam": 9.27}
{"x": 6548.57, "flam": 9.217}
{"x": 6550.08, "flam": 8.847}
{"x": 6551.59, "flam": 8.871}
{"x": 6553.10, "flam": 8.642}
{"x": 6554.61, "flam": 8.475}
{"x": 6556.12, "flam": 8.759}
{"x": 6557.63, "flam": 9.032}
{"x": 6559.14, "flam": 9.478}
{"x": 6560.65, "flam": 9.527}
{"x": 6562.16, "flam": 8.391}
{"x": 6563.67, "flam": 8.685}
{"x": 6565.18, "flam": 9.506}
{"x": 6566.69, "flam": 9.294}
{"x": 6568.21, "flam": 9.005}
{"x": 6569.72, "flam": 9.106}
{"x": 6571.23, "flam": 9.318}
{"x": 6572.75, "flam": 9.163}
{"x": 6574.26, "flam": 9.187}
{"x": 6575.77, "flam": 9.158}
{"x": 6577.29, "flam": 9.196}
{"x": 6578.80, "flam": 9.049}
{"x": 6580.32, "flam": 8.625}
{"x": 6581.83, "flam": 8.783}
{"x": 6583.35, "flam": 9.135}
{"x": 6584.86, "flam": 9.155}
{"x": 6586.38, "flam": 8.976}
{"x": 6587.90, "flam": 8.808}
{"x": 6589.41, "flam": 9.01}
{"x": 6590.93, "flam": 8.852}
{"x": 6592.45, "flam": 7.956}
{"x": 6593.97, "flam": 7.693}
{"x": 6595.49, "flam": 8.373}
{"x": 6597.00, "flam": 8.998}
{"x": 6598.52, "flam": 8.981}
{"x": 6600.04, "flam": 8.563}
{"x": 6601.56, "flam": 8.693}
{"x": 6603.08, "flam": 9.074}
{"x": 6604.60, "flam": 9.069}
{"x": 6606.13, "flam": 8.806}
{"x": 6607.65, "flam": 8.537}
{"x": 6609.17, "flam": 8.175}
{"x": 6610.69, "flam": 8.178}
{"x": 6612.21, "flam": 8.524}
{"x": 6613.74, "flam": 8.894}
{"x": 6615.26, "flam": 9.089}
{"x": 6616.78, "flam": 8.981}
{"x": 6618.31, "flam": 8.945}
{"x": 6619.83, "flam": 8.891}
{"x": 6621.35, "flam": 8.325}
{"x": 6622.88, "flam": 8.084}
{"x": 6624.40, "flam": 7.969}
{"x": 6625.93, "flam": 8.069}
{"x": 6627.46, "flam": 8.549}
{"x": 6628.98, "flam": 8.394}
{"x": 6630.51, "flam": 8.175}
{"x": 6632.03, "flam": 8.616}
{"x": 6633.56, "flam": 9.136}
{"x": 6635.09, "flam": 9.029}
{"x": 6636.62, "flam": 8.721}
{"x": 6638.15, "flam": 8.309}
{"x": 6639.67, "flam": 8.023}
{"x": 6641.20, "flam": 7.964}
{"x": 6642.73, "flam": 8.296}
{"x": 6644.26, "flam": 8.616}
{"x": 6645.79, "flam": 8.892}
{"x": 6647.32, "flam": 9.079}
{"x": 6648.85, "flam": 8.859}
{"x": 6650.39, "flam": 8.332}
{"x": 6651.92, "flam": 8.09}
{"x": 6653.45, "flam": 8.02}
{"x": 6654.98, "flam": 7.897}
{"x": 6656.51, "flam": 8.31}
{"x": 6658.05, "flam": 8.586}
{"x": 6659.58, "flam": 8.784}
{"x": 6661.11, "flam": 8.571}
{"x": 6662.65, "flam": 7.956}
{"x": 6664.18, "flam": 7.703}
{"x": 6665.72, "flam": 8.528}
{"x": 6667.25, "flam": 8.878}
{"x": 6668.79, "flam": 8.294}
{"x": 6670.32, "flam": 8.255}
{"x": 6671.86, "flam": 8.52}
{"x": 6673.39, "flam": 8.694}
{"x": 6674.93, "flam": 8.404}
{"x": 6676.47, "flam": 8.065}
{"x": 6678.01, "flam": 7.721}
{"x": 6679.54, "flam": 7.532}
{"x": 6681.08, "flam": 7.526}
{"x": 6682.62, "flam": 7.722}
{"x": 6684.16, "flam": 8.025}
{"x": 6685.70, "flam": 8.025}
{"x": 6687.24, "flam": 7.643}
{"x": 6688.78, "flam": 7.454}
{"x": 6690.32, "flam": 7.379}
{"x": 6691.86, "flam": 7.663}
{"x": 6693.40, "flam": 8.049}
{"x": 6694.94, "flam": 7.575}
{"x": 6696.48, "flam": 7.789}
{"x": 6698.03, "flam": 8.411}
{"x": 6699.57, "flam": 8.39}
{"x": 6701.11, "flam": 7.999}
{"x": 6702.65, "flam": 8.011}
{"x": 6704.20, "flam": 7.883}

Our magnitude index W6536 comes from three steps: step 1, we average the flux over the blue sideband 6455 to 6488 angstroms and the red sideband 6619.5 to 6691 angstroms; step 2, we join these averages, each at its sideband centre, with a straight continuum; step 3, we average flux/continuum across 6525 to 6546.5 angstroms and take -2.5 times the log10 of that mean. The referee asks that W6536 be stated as -0.09 mag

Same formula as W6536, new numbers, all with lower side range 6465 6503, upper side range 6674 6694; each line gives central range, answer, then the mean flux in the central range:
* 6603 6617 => -0.08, 8.71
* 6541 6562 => -0.10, 9.04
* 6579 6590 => -0.10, 8.93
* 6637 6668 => -0.07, 8.39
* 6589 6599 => -0.05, 8.52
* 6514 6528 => -0.11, 9.27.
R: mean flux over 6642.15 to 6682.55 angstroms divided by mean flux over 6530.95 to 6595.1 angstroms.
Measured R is 0.92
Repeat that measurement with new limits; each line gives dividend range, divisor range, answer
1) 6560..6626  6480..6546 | 0.99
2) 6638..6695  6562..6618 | 0.92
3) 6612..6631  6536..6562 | 0.94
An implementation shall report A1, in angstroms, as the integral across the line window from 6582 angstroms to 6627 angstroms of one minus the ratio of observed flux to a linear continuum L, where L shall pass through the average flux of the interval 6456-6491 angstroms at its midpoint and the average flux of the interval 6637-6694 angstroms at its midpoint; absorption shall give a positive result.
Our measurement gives -1.8 angstroms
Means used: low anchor 8.59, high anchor 8.18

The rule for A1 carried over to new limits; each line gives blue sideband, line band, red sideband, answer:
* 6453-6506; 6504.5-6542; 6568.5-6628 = -2.93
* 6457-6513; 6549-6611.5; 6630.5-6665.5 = -2.69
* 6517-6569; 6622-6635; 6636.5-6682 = 0.19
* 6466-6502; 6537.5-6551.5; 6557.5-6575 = -0.25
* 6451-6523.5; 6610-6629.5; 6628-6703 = -0.46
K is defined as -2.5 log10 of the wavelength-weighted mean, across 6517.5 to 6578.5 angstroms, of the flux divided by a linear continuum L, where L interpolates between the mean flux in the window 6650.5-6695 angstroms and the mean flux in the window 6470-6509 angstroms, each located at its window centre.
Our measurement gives -0.09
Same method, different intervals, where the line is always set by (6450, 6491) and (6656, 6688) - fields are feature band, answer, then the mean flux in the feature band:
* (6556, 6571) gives -0.090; 9.1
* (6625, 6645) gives -0.027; 8.45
